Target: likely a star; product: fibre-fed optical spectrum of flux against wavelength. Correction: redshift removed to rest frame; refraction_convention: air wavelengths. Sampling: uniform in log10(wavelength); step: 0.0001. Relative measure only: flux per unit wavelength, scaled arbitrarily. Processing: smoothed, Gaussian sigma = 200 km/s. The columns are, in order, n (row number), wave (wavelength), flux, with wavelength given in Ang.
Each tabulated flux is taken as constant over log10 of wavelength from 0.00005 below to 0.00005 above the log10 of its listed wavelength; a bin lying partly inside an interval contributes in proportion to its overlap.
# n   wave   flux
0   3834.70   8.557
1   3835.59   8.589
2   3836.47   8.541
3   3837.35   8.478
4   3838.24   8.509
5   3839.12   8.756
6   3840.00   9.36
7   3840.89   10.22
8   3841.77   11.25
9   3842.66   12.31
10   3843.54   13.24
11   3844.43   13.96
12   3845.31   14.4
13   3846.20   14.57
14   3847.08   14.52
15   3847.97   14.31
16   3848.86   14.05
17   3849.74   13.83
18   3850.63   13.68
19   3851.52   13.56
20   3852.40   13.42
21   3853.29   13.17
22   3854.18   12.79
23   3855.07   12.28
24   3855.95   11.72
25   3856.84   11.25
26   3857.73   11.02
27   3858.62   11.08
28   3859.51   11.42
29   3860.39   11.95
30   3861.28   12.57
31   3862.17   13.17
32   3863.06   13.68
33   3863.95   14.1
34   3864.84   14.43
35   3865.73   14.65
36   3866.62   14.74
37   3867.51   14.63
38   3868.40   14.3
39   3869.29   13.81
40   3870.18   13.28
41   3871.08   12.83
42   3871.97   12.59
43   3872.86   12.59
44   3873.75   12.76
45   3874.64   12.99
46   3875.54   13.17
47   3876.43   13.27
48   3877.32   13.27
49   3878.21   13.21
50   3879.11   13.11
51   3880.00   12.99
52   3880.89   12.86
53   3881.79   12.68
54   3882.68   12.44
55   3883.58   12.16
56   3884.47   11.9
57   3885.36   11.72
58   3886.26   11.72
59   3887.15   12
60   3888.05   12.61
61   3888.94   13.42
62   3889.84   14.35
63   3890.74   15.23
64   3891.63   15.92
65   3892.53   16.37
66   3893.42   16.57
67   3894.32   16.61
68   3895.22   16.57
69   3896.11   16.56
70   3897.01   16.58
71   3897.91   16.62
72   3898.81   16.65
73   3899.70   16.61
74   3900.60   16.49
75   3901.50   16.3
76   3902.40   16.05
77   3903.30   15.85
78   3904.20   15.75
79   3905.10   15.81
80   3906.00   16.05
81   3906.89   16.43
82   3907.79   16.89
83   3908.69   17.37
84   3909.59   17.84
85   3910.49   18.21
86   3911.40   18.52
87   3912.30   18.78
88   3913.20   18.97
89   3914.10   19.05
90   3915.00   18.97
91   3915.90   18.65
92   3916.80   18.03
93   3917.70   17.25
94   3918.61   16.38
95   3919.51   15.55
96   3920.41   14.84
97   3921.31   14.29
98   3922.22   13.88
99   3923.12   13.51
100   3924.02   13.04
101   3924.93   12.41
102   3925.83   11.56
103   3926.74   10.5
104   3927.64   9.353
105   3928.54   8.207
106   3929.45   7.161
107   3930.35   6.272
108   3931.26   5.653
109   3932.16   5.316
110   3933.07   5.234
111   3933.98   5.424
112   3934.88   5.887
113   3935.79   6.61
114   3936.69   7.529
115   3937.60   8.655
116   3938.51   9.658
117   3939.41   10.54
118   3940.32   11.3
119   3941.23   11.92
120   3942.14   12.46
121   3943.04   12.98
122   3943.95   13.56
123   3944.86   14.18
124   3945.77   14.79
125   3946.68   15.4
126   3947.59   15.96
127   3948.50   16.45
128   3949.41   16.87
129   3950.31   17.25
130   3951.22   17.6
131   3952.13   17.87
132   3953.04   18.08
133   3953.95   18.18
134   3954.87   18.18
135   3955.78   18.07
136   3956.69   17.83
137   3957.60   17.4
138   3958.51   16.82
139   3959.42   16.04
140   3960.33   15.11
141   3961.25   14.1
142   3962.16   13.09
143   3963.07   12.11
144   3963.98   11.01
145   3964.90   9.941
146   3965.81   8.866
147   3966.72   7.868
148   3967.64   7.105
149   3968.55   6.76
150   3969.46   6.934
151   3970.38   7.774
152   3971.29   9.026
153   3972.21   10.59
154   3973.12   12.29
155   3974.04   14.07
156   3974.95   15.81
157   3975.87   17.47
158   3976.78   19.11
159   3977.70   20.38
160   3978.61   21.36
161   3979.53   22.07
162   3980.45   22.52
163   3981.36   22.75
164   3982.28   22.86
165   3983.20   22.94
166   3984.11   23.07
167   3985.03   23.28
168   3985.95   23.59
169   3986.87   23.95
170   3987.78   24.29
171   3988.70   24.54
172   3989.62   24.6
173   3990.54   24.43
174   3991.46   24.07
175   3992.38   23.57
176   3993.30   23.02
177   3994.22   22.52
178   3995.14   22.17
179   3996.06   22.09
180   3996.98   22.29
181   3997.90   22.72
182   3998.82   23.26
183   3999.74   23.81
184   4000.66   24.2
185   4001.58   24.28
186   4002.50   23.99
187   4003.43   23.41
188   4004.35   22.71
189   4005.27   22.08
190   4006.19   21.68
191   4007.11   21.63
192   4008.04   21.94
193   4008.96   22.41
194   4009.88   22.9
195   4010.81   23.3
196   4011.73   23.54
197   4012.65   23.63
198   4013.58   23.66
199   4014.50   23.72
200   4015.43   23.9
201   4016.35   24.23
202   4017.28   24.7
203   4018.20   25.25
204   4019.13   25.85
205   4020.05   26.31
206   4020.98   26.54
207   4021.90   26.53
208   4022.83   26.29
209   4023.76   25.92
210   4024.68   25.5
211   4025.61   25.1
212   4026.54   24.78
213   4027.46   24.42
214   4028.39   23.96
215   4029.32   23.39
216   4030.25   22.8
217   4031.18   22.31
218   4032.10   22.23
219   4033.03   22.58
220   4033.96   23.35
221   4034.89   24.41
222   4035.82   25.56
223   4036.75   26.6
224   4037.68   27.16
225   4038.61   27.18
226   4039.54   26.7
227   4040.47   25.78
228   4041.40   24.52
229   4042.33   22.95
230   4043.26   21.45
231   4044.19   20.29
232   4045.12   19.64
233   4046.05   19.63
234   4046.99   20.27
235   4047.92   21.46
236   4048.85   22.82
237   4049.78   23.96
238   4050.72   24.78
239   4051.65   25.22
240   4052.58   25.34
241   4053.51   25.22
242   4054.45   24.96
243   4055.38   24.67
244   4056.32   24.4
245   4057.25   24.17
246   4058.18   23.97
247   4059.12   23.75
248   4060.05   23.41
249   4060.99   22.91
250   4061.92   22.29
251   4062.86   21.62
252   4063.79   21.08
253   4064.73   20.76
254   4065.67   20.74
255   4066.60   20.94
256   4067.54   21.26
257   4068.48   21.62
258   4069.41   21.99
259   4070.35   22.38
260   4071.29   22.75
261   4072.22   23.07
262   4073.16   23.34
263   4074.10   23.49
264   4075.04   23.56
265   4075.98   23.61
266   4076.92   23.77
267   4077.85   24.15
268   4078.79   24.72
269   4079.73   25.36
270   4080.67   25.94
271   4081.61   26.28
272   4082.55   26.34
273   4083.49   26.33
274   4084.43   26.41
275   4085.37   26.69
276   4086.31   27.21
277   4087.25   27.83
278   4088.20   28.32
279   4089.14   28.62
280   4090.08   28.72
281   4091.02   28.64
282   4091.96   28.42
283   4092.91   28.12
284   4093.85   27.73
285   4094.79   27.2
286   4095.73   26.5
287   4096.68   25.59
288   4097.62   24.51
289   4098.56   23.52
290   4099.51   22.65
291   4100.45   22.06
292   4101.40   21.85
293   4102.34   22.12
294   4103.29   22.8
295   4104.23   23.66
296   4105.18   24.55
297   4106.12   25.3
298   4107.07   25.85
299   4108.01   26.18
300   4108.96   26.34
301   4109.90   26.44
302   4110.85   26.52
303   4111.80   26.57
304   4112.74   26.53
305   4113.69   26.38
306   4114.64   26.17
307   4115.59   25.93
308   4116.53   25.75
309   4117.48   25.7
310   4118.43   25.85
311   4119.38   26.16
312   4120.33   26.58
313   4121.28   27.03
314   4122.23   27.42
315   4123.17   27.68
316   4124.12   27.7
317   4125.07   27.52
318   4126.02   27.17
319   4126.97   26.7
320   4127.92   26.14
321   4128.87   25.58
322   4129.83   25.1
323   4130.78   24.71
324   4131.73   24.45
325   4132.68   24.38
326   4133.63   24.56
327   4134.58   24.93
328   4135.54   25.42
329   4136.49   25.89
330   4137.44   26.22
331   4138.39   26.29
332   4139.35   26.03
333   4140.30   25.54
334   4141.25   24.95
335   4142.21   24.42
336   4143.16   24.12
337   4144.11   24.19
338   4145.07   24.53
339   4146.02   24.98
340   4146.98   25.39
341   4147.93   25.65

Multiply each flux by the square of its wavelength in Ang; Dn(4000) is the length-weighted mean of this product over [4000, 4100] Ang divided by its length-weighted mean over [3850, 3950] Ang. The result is 1.93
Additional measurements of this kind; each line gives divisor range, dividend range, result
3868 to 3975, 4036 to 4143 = 1.99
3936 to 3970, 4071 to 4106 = 2.02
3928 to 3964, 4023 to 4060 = 1.98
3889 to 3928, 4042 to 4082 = 1.56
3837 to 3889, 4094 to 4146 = 2.28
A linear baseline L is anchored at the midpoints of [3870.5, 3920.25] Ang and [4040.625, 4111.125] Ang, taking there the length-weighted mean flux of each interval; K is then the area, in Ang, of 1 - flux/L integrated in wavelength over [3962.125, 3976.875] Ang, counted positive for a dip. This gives 6.27 Ang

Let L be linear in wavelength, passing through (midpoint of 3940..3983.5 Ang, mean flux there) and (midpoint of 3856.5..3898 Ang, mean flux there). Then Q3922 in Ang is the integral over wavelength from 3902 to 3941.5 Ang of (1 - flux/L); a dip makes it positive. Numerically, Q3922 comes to 3.4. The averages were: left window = 13.6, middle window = 13.1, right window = 15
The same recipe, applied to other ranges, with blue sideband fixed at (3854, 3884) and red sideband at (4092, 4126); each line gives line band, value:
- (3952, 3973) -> 5.80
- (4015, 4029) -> -2.78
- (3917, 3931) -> 3.11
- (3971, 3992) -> -1.67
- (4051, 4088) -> -0.55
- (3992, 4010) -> -2.58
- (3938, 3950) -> 2.40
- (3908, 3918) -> -1.98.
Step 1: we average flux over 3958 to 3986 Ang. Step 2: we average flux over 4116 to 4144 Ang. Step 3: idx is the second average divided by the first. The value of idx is 1.69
